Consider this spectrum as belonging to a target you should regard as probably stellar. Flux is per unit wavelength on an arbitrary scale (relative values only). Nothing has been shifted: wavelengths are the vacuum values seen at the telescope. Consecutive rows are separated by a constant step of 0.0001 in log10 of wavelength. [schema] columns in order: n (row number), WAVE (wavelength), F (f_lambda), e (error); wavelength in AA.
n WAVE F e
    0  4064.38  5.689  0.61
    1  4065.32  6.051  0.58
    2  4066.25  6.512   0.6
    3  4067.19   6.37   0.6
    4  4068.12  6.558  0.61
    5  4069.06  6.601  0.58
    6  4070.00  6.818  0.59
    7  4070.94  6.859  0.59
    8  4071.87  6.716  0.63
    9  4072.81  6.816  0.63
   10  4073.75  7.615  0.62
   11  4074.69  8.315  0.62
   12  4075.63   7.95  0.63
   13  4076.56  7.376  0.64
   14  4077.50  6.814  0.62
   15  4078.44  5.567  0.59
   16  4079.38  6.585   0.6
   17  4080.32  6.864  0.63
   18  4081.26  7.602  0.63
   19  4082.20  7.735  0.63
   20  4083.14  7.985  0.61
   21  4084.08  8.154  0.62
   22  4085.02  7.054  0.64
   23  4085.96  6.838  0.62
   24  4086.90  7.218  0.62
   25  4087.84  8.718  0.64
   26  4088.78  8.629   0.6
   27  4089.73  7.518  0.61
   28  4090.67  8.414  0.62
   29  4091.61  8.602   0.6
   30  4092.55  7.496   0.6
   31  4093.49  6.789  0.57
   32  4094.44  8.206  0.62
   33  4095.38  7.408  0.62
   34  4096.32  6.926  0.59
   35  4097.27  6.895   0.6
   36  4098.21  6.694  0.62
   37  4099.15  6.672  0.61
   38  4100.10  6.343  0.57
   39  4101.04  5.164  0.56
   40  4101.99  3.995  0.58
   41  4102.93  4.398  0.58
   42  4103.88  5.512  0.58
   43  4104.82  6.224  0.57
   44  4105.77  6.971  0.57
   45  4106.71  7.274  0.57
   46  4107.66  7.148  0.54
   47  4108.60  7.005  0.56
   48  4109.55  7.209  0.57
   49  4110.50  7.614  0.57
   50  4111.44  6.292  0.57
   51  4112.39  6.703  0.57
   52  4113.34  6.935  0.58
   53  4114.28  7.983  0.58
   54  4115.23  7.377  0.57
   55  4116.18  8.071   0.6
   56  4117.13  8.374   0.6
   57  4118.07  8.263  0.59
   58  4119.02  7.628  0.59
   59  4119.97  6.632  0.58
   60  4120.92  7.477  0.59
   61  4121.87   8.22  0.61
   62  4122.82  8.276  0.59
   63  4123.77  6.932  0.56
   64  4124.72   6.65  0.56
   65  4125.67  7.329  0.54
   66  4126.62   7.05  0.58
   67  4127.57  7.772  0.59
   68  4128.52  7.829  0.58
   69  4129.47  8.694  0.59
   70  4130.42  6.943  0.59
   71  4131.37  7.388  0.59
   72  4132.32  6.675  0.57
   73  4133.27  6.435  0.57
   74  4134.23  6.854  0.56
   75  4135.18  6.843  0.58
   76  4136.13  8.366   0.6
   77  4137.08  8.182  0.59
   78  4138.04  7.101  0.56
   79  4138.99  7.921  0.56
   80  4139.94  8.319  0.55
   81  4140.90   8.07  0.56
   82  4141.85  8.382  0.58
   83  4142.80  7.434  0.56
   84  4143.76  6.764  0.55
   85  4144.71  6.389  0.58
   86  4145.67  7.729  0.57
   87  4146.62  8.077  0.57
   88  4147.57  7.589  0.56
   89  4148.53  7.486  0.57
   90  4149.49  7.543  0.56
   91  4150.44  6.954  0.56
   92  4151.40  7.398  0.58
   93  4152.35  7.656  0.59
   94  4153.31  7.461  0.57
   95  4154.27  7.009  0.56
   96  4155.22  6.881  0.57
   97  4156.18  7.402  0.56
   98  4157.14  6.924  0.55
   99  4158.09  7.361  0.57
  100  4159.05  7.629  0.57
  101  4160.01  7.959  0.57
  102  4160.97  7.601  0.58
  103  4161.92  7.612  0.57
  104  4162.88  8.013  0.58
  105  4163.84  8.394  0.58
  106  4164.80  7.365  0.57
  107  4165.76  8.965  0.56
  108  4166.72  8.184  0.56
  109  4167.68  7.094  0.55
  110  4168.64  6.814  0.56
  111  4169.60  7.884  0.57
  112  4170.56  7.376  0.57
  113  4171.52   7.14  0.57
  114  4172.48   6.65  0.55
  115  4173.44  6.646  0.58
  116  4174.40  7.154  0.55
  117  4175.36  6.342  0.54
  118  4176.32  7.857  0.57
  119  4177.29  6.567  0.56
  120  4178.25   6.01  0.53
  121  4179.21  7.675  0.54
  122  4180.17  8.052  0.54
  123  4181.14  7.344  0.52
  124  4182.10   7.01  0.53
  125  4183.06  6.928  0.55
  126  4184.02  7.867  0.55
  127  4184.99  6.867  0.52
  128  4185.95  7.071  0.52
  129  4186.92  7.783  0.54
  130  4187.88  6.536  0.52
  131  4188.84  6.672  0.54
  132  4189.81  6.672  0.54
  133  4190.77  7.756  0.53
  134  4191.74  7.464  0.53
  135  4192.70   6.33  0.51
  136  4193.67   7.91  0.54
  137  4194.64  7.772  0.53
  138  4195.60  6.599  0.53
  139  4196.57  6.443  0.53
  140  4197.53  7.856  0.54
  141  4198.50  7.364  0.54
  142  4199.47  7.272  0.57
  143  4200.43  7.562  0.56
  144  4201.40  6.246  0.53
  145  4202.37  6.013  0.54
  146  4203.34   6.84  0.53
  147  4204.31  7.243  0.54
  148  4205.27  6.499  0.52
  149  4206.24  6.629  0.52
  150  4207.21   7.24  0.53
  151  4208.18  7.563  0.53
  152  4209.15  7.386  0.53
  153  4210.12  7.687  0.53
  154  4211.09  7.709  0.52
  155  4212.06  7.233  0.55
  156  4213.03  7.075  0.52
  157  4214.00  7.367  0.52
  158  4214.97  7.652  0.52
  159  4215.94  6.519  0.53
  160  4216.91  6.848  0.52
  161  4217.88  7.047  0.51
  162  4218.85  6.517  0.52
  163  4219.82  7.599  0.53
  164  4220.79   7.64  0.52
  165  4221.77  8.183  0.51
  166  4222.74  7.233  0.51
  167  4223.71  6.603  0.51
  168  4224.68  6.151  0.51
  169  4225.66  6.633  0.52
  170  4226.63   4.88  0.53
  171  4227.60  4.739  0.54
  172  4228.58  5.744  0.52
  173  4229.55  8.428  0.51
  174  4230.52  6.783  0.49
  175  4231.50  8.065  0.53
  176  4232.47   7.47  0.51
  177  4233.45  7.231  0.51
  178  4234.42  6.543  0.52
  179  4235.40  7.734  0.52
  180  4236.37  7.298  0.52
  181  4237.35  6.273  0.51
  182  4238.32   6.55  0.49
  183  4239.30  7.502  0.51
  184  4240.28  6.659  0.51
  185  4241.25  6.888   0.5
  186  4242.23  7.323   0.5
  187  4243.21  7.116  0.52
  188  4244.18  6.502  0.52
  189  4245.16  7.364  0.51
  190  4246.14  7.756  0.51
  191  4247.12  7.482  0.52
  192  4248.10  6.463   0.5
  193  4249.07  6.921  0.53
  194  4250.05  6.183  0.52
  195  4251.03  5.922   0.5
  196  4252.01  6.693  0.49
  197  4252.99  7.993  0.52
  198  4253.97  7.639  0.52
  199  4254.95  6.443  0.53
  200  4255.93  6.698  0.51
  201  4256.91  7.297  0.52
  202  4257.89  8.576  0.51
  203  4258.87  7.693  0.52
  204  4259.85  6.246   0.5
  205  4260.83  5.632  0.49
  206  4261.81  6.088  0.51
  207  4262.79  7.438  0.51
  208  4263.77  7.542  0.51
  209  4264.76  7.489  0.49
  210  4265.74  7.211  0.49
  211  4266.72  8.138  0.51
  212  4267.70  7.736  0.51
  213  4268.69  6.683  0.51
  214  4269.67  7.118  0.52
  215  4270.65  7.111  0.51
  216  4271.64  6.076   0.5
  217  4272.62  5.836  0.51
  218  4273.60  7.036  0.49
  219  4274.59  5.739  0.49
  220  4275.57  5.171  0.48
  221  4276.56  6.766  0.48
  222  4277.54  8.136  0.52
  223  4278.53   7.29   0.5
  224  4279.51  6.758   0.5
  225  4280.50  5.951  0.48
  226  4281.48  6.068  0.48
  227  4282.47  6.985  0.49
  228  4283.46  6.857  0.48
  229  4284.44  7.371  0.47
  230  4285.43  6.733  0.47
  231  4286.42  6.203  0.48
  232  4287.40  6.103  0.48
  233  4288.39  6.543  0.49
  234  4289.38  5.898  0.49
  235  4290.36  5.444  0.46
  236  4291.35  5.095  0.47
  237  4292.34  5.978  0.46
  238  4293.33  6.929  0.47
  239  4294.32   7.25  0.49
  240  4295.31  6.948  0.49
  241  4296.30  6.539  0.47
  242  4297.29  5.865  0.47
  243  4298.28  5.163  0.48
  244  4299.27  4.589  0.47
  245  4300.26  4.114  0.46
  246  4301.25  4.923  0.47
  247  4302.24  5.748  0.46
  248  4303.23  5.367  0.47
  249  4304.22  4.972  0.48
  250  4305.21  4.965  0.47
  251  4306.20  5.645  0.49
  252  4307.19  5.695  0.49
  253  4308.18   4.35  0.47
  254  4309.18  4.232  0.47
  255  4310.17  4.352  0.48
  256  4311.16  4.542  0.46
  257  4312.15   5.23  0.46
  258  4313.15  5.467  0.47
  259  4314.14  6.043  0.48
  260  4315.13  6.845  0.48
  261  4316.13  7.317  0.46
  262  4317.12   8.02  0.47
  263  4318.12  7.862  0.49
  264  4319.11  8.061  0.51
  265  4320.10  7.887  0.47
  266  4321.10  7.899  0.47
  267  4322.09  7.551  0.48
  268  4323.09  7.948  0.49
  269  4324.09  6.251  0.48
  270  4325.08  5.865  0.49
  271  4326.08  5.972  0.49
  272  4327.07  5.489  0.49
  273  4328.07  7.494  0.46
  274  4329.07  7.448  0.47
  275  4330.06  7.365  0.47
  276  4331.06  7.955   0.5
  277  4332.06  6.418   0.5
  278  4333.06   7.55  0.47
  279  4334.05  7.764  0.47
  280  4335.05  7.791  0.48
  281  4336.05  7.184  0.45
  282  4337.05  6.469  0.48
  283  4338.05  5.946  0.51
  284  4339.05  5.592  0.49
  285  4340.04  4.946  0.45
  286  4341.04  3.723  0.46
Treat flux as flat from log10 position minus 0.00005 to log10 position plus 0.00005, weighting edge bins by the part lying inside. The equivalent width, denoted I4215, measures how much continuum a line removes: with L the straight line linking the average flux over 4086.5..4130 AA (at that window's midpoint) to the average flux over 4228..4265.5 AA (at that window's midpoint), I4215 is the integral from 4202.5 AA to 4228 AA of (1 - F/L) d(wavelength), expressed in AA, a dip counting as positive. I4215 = 0.5 AA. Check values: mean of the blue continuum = 7.21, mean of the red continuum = 7.04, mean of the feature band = 6.95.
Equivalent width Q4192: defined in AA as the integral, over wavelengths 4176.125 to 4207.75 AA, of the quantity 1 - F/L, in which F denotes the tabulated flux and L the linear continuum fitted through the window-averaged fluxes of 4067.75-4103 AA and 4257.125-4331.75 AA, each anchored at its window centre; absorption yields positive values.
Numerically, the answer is -1.5 AA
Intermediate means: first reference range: 7.11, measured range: 7.08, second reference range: 6.44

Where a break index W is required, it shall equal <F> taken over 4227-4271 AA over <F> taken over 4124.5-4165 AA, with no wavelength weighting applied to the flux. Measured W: 0.9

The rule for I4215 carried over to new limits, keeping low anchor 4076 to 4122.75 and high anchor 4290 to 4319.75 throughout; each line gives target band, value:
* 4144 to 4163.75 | -1.91 AA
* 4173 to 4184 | -0.77 AA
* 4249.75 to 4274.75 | -3.61 AA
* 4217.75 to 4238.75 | -1.92 AA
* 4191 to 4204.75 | -1.22 AA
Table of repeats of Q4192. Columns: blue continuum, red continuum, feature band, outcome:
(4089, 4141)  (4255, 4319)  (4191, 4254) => -3.5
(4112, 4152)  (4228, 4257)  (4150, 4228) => 1.0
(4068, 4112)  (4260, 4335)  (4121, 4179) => -4.8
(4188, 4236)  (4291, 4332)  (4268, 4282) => -0.2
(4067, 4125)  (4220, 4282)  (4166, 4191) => -0.5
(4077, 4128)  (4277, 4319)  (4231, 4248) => -2.1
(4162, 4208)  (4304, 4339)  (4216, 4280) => -0.5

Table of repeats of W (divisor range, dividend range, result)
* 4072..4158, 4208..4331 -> 0.91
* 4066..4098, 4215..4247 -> 0.95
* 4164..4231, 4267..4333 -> 0.89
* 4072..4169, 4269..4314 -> 0.81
